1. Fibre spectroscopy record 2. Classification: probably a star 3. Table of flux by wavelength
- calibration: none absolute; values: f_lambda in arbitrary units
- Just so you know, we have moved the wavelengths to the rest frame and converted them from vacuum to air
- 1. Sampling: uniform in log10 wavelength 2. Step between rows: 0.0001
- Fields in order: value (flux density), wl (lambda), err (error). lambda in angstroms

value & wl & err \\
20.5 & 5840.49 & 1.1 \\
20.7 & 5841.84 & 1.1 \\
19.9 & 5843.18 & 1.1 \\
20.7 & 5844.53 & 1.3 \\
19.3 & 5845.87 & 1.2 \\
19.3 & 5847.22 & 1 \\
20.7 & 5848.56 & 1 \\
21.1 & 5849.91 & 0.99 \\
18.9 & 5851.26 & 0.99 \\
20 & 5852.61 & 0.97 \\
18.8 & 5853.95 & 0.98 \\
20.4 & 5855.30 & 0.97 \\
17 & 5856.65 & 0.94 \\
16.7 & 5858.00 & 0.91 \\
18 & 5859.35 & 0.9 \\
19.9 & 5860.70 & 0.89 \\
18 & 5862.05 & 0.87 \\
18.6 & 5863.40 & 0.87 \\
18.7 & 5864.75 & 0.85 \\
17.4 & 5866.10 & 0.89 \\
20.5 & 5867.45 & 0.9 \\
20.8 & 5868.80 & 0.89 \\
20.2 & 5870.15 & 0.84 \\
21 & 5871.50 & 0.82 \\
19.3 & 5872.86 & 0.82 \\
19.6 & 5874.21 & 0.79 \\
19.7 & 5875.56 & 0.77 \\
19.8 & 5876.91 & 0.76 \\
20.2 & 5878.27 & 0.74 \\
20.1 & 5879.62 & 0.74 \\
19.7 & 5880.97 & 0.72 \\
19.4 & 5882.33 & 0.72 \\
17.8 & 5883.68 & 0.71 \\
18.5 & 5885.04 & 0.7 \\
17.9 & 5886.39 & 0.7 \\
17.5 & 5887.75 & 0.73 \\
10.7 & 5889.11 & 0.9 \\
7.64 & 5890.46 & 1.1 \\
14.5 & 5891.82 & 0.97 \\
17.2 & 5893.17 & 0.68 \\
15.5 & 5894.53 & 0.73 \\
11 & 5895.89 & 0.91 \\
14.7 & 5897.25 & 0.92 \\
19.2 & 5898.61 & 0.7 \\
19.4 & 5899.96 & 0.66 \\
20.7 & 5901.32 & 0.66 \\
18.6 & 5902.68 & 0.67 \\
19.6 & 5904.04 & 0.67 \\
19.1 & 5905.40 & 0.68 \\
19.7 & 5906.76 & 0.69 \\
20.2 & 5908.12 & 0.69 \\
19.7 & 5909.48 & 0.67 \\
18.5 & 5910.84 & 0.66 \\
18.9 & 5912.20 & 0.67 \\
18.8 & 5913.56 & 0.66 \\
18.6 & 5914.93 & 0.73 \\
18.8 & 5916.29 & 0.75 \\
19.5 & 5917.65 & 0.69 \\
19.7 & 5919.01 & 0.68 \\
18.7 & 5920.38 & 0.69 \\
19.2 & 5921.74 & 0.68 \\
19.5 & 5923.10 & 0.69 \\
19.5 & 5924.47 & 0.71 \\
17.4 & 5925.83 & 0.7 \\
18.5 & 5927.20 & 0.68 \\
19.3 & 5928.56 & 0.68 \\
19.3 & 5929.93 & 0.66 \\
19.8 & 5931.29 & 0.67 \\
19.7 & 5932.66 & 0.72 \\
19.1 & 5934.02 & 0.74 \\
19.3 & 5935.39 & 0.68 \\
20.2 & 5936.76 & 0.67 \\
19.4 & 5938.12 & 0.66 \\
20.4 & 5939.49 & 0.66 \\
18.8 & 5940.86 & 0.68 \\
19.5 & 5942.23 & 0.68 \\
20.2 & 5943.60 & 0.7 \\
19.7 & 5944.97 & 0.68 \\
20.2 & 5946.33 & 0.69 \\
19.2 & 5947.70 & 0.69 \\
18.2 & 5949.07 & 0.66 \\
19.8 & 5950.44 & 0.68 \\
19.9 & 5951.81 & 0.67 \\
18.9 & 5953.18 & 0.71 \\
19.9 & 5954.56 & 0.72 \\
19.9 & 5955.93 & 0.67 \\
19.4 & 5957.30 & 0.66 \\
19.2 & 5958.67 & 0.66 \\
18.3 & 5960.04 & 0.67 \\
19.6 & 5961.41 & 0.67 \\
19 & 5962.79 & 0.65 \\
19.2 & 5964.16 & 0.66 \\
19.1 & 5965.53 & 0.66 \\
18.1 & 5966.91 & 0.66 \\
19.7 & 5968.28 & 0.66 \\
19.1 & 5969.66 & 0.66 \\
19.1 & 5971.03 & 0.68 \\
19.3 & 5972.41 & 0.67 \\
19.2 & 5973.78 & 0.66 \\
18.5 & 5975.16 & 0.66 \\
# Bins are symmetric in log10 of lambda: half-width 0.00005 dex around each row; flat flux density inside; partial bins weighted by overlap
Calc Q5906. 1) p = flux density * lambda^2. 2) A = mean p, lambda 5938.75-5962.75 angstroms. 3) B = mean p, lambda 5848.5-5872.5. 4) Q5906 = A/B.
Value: 1.0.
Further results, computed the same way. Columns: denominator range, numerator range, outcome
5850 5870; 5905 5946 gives 1.04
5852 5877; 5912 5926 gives 1.01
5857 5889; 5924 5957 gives 1.05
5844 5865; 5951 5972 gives 1.04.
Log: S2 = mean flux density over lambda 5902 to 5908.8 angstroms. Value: 19.4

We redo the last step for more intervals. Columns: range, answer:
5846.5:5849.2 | 20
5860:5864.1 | 18.8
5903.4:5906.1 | 19.3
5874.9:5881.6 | 19.9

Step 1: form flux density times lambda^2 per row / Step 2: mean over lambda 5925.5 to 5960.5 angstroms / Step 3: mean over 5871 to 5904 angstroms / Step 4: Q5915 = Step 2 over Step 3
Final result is 1.13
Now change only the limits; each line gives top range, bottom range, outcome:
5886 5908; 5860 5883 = 0.85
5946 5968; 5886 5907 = 1.20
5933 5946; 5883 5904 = 1.23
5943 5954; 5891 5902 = 1.21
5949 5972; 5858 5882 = 1.02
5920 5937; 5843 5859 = 1.02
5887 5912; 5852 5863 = 0.92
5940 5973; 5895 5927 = 1.05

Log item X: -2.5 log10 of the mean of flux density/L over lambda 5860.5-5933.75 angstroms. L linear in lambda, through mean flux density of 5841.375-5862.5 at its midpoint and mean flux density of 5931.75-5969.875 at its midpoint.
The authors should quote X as 0.05 mag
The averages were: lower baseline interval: 19.3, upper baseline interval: 19.4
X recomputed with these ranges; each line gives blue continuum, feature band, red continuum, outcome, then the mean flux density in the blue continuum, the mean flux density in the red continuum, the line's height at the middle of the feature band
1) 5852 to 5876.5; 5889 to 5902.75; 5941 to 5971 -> 0.238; 19.2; 19.3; 19.2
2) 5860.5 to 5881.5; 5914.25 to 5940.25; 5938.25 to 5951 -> 0.017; 19.6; 19.5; 19.6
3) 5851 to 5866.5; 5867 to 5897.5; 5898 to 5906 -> 0.087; 18.5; 19.5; 19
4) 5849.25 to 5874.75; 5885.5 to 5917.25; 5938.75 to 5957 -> 0.125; 19.2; 19.6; 19.4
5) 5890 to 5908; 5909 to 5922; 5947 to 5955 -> -0.081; 16.9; 19.3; 17.7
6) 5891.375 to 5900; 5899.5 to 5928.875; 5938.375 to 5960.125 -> -0.131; 15.7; 19.5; 17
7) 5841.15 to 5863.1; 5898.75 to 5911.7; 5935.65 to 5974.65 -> -0.008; 19.3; 19.4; 19.3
